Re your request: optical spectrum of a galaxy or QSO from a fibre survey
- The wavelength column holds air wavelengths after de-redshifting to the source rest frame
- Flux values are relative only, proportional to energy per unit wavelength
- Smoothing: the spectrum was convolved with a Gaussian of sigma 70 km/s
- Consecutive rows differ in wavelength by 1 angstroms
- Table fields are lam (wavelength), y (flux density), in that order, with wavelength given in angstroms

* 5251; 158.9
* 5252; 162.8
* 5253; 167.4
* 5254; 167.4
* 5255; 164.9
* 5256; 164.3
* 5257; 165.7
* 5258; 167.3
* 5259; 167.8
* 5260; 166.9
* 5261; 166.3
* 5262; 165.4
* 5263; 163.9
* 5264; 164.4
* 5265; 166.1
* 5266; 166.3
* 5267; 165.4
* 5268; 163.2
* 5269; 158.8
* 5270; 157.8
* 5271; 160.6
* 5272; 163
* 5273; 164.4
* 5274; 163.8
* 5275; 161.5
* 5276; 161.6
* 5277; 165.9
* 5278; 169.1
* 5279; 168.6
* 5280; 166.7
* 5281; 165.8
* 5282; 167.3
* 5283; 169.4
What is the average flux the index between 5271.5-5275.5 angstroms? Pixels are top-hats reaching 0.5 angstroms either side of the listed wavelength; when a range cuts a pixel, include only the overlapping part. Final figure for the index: 163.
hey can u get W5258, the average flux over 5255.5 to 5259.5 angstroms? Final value 166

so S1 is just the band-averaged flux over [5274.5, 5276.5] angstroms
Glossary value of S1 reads 162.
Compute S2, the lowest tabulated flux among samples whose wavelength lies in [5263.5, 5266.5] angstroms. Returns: 164.4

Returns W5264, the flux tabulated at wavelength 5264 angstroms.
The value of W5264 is 164.4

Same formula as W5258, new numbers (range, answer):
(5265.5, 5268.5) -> 165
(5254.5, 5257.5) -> 165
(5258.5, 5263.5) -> 166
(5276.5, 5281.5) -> 167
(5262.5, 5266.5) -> 165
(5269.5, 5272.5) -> 160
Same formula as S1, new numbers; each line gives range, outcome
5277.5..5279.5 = 169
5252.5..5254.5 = 167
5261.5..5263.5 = 165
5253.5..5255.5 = 166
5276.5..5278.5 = 168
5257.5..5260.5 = 167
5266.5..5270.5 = 161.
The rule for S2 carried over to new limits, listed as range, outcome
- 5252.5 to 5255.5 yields 164.9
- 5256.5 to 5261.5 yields 165.7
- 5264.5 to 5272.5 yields 157.8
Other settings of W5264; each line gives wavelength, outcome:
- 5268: 163.2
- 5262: 165.4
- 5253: 167.4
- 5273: 164.4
